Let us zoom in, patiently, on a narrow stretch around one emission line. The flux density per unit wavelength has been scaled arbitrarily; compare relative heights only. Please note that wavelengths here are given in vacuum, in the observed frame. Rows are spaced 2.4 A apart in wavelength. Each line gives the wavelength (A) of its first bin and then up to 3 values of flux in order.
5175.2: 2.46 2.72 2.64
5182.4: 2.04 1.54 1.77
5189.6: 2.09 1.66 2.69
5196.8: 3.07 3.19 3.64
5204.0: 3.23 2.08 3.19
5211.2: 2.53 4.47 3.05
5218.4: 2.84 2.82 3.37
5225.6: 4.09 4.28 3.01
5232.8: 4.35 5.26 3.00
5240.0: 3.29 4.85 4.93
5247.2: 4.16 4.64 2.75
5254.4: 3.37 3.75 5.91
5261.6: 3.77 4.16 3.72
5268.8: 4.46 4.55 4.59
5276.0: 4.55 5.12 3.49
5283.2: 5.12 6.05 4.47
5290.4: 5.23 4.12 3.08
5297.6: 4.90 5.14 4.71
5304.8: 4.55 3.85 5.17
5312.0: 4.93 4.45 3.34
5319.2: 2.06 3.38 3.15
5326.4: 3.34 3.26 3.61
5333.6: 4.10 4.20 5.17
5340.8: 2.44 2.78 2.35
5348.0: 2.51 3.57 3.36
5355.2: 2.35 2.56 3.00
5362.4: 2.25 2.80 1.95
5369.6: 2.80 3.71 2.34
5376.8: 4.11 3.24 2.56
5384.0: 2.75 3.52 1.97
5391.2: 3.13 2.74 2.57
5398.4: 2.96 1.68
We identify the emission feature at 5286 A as C IV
